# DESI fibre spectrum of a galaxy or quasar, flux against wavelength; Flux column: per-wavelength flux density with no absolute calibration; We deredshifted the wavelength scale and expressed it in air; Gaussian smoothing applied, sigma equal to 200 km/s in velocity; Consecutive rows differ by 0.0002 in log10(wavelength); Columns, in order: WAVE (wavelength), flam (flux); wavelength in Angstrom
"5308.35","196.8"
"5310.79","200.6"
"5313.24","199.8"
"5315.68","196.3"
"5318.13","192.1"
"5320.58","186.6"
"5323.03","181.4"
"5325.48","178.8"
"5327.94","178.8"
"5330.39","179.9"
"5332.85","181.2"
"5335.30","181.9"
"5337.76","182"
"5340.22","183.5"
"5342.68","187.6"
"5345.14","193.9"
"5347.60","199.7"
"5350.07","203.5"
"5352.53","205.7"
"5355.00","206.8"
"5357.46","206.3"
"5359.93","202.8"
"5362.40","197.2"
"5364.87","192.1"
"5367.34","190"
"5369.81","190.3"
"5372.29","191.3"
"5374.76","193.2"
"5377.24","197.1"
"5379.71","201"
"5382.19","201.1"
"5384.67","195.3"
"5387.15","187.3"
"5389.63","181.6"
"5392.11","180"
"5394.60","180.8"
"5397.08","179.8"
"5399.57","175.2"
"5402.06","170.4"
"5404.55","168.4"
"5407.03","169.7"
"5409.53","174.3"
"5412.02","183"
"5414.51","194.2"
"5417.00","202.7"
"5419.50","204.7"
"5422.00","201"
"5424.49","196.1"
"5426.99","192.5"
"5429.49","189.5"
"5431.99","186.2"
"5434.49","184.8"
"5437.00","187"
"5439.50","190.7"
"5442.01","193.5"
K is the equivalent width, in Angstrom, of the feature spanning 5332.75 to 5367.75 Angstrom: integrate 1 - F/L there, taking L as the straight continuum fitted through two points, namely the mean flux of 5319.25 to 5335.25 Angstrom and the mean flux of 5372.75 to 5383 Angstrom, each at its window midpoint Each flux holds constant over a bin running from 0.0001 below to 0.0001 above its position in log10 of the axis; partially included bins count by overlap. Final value -1.1 Angstrom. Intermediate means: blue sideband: 181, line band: 195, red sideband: 198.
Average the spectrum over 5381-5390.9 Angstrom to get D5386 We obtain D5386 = 191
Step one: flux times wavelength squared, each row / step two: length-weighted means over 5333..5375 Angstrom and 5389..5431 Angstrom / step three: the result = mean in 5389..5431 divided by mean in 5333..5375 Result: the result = 0.97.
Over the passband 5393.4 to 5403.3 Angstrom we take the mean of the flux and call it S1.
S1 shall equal 176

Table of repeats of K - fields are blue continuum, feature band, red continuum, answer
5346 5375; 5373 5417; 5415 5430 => 2.95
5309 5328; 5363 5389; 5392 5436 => -0.89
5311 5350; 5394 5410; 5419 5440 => 1.43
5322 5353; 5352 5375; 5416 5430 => -0.86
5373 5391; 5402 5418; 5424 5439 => 0.86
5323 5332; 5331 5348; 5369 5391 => -0.34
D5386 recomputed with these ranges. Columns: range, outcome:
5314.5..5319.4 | 194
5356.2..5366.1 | 200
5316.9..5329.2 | 184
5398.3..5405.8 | 171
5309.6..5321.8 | 195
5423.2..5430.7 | 193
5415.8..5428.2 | 199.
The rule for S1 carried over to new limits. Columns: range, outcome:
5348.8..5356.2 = 205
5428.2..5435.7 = 187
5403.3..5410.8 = 171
